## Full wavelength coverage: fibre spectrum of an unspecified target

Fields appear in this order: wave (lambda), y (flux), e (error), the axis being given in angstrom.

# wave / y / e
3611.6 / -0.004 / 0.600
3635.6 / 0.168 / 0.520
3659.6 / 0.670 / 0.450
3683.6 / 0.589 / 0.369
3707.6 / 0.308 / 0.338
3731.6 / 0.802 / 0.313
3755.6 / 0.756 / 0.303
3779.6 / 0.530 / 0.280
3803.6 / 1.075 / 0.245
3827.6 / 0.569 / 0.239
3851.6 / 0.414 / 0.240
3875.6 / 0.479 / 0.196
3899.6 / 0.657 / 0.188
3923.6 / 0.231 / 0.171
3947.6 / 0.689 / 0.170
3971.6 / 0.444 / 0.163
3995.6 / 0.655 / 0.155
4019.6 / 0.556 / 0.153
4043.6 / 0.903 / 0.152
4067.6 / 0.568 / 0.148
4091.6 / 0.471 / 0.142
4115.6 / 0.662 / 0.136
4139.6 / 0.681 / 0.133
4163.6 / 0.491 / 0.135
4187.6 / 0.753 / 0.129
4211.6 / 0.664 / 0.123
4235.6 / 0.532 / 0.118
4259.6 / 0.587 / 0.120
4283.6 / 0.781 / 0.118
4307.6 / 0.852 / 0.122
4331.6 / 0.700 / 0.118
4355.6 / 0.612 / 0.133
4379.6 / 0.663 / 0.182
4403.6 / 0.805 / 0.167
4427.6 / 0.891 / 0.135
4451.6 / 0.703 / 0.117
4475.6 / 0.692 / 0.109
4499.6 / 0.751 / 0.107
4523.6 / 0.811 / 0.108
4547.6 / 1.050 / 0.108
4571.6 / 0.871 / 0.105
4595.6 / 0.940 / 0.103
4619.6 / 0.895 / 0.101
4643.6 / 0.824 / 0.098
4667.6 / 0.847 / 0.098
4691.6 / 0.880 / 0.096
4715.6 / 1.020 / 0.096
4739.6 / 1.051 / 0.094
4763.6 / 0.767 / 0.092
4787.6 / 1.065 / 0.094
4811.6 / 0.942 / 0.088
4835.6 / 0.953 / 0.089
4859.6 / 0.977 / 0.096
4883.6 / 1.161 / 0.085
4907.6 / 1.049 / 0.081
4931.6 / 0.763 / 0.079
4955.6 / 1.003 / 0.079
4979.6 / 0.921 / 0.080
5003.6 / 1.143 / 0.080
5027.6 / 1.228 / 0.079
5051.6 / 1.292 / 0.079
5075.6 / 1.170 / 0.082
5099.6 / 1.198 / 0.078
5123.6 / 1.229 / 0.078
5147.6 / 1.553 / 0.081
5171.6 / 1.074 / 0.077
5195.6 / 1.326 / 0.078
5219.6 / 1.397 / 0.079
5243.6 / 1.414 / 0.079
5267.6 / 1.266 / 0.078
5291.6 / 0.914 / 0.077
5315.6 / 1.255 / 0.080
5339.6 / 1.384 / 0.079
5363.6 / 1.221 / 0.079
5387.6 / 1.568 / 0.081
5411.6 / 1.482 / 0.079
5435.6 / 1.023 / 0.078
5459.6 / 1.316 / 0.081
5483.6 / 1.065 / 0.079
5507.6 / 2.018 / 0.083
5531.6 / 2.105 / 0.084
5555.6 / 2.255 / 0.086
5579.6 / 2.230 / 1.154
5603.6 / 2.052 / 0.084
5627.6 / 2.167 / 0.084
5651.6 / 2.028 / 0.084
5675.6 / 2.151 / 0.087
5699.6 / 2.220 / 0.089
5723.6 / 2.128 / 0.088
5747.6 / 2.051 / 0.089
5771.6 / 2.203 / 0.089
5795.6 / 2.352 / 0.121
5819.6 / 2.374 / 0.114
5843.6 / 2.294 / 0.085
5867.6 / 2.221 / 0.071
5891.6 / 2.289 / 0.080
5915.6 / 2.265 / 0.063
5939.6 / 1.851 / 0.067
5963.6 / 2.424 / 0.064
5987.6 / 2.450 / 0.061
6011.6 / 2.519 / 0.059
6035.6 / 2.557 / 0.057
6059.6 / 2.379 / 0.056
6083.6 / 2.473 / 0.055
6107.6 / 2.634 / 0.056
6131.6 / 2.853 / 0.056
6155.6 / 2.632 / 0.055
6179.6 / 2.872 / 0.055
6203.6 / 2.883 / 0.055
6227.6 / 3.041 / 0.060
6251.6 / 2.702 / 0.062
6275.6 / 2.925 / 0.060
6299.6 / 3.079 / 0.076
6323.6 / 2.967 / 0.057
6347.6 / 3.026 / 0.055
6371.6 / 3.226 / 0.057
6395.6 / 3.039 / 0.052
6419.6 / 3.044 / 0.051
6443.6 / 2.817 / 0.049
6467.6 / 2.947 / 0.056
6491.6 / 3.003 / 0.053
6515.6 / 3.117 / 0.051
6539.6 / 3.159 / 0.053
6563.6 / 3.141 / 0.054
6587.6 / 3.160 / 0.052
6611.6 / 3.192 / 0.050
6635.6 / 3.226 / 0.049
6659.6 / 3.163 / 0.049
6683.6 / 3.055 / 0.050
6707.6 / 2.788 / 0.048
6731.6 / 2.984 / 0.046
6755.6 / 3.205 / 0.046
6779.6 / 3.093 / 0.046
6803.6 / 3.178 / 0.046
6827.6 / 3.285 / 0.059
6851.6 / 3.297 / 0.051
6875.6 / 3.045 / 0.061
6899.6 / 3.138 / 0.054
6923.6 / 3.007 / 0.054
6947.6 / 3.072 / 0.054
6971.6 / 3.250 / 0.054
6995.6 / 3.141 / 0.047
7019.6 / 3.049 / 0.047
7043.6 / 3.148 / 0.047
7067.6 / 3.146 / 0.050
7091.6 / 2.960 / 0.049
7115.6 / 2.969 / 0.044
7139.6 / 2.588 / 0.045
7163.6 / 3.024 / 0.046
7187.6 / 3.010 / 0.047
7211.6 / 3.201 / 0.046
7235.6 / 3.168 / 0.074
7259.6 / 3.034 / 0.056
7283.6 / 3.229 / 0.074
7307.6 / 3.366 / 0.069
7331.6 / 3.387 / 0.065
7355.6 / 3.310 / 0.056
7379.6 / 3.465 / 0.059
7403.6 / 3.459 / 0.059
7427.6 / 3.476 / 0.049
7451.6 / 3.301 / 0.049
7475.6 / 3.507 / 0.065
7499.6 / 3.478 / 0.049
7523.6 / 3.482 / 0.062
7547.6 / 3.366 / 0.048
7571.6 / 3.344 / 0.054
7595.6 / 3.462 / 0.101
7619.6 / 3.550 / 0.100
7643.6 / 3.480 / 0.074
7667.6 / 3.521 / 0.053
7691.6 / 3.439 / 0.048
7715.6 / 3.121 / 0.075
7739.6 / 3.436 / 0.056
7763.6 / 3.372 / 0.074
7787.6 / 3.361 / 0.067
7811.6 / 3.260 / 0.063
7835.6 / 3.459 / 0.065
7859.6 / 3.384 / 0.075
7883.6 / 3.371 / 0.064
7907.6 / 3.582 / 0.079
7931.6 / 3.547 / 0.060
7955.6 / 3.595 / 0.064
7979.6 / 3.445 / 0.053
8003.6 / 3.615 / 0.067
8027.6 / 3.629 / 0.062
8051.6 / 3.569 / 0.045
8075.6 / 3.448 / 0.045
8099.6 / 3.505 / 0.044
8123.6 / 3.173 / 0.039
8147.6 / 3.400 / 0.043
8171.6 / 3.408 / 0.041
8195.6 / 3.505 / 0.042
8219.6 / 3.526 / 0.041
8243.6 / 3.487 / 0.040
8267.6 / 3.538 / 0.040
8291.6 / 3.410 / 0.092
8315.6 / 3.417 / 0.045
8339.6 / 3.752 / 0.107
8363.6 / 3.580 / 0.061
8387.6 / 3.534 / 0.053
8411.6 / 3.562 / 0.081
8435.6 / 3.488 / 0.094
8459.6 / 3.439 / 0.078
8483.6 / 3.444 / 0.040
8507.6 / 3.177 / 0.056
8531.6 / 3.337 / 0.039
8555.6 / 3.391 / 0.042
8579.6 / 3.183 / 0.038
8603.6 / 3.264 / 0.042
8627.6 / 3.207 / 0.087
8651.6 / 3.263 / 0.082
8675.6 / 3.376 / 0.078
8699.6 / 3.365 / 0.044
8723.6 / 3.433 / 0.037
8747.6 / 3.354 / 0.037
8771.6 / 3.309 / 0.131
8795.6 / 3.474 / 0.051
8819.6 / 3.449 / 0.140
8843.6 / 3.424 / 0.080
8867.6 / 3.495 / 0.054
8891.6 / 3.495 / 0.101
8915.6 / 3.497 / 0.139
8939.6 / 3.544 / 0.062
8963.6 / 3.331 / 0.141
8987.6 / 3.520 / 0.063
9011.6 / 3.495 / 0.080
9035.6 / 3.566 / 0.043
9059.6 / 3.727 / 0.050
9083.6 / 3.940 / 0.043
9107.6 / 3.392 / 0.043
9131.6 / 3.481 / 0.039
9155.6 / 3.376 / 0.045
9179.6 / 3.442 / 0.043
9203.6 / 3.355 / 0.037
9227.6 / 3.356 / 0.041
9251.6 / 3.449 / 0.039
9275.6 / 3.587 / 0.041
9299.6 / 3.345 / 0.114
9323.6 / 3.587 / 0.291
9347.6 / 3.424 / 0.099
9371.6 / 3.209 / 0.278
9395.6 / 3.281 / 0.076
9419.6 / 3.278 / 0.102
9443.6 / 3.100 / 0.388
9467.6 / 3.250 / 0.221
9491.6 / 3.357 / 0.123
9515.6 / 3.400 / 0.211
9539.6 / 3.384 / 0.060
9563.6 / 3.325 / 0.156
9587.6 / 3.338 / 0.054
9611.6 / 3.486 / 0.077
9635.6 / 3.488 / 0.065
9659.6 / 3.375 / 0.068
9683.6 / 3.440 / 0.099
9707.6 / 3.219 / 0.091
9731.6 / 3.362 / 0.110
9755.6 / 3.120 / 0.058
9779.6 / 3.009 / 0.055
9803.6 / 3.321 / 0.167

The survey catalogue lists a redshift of 0.379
